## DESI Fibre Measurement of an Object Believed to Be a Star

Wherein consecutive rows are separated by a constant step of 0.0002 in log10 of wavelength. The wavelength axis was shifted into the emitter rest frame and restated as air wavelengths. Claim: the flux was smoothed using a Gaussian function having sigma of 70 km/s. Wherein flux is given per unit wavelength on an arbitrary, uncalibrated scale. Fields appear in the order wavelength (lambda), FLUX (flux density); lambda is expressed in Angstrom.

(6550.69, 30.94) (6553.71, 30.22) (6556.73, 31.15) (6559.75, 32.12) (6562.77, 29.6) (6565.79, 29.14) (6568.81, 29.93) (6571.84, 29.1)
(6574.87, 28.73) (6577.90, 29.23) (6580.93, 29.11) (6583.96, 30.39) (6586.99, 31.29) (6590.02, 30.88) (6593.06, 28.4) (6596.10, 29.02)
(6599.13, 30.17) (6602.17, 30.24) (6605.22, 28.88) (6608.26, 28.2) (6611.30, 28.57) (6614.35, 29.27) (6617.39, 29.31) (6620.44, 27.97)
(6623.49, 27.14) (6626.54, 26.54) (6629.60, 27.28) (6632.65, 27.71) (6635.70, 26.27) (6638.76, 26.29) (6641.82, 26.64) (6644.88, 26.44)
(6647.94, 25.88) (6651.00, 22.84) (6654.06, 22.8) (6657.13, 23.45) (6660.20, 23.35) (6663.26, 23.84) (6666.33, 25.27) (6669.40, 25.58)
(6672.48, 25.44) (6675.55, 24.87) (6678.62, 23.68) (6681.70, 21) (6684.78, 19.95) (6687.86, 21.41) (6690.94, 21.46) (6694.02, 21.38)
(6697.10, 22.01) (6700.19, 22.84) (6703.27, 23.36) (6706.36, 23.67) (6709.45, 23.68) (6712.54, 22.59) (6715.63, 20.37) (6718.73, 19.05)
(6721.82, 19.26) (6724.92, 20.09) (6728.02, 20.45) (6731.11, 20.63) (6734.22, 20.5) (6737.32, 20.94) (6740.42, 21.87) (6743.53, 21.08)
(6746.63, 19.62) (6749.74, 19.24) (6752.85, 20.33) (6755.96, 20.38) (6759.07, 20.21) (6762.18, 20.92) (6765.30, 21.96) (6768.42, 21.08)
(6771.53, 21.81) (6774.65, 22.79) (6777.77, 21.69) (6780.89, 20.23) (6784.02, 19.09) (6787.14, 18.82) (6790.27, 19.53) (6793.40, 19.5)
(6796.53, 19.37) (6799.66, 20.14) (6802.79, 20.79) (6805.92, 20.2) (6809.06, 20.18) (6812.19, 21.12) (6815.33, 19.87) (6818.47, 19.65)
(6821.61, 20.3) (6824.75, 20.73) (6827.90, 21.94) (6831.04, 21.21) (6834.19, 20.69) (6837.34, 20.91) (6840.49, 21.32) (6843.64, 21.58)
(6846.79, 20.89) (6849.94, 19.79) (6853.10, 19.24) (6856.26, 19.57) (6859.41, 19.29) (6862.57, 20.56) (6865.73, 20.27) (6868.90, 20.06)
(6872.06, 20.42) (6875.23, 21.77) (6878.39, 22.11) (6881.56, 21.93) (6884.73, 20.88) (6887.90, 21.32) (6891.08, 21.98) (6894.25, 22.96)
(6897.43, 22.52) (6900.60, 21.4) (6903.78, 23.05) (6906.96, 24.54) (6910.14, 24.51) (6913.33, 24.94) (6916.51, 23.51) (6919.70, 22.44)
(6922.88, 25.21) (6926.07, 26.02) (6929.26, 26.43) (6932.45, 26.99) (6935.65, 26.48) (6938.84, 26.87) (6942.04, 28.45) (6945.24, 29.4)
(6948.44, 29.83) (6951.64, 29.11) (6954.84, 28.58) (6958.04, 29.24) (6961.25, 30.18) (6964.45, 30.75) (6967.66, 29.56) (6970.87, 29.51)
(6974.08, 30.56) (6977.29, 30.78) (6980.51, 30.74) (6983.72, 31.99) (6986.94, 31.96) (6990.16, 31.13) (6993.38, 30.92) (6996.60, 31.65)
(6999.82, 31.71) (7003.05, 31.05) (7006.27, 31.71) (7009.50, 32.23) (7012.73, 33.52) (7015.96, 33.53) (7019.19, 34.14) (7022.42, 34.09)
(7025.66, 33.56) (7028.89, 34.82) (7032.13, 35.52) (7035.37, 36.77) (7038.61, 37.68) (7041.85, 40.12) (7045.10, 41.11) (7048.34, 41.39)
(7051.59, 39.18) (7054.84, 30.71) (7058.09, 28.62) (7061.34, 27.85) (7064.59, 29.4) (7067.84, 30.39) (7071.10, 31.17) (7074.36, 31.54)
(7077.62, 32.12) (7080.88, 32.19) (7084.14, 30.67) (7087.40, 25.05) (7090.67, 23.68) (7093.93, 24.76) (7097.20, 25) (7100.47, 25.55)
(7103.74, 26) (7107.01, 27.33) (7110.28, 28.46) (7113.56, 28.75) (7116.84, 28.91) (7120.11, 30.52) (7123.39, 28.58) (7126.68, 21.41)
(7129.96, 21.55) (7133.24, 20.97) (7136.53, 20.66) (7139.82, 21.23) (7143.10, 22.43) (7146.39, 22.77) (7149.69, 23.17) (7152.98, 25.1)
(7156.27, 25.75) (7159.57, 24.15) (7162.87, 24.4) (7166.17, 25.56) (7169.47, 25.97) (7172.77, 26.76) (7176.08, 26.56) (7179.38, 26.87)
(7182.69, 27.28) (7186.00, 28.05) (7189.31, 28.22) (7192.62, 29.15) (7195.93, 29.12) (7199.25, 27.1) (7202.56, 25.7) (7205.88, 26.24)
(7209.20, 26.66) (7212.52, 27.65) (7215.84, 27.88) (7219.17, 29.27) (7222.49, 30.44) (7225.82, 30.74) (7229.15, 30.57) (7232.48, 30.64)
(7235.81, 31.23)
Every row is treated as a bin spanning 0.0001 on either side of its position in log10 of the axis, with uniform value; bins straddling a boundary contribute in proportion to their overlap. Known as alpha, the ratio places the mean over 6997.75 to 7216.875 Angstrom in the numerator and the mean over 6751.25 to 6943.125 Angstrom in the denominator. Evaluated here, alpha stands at 1.33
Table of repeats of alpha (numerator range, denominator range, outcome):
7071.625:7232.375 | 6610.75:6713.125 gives 1.08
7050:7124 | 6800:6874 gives 1.42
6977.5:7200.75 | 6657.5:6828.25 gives 1.37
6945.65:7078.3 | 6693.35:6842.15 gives 1.56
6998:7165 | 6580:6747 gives 1.19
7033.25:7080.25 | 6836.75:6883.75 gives 1.65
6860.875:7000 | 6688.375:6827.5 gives 1.26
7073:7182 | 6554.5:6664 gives 0.92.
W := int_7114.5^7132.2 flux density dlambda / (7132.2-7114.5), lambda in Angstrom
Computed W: 26.1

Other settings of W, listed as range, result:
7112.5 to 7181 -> 24.8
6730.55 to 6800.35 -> 20.5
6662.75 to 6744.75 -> 22.1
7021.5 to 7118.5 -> 31.4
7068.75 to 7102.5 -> 28.2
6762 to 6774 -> 21.6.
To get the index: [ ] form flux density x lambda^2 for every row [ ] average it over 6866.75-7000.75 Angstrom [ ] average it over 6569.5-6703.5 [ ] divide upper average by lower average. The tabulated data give 1.1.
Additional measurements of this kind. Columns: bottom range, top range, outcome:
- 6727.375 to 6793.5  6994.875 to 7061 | 1.81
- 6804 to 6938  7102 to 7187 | 1.25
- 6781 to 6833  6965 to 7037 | 1.70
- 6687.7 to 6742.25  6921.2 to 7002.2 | 1.48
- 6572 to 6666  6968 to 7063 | 1.36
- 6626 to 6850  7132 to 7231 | 1.37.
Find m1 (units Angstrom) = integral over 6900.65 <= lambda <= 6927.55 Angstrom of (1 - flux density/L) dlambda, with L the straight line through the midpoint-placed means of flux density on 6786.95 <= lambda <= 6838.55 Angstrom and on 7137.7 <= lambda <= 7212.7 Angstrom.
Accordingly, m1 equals -2.7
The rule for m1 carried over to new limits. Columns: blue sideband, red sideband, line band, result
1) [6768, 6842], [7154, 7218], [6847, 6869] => 1.57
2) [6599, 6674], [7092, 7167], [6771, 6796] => 5.49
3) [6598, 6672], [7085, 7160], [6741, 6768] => 5.83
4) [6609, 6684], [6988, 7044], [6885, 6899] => 4.06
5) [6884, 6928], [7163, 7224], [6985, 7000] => -4.23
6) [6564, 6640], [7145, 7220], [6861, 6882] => 5.11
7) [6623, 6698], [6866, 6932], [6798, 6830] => 3.99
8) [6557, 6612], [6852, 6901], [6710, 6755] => 8.52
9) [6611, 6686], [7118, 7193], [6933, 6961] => -3.66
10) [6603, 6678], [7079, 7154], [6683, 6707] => 3.87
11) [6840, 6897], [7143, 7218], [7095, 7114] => -1.28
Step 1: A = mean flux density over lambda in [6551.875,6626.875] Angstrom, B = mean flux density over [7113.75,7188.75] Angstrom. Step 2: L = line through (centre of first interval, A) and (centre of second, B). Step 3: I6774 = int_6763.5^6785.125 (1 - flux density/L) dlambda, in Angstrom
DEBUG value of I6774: 5.2 Angstrom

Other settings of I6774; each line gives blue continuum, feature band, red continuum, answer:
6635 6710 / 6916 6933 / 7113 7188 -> -0.5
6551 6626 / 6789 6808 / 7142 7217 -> 5.6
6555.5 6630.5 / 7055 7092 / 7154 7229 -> -2.3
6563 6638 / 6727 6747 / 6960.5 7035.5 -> 6.1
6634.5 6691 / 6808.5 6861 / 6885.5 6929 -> 7.0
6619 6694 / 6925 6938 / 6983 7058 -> 2.2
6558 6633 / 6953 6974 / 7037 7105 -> 0.7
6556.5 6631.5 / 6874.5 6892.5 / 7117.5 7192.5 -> 3.6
